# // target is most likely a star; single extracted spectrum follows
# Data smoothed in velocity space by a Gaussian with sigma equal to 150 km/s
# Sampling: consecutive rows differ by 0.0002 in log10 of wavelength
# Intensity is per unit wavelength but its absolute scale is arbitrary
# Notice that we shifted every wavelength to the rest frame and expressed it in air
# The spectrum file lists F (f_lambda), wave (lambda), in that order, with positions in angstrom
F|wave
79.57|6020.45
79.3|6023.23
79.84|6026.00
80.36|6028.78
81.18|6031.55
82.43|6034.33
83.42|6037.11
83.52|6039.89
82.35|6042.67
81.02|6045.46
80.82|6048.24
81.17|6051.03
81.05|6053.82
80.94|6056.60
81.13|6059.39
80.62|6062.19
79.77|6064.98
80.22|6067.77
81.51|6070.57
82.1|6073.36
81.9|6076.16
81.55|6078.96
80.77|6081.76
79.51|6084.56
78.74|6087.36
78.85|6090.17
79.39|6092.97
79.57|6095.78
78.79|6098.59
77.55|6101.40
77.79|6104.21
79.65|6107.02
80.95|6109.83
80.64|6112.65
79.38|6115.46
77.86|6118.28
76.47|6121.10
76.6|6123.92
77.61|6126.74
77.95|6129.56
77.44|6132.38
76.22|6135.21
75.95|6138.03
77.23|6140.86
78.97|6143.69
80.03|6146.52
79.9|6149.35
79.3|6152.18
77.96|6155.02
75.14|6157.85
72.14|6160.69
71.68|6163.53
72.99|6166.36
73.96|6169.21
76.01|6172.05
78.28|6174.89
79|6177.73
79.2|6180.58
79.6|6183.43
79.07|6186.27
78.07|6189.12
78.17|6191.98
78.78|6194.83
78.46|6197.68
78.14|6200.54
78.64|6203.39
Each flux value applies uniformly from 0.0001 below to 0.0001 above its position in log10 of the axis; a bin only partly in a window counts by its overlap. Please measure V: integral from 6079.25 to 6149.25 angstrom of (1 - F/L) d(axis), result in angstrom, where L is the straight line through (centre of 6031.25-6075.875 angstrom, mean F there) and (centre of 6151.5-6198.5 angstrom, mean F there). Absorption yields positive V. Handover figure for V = 0.5 angstrom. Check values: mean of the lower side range 81.5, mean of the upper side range 76.9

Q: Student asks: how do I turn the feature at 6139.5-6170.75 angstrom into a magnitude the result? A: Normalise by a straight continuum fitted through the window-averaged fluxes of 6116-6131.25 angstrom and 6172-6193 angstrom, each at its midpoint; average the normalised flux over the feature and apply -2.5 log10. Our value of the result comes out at 0.02 mag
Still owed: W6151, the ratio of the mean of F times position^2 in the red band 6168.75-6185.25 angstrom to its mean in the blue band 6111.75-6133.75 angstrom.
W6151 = 1.0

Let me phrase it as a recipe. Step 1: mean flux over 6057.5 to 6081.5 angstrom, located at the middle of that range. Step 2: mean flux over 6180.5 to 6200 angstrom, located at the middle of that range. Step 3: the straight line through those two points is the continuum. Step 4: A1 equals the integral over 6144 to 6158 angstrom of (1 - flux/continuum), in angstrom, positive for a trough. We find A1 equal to 0.12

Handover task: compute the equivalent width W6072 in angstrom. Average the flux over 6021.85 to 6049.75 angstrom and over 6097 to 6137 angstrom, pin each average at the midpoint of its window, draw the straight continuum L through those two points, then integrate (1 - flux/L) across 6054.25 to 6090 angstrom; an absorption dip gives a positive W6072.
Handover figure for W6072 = -0.3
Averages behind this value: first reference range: 81.4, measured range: 80.7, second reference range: 78.2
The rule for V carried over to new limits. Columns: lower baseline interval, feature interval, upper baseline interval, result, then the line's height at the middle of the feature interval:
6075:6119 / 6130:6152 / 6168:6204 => 0.2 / 78.9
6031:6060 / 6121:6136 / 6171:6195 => 0.5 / 79.8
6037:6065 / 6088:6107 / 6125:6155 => 0.2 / 79.7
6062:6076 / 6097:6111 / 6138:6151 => 0.2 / 79.9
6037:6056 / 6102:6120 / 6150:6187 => -0.1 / 79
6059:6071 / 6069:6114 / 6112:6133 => -0.4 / 79.3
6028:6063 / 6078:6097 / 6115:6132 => -0.1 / 79.4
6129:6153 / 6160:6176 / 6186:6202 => 0.8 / 78.2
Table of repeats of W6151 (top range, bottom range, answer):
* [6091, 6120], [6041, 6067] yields 0.99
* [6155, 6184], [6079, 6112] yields 0.98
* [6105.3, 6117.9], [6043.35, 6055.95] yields 1.01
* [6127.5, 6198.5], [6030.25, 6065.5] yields 0.98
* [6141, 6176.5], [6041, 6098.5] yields 0.98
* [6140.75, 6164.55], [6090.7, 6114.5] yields 0.99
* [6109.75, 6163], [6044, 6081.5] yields 0.98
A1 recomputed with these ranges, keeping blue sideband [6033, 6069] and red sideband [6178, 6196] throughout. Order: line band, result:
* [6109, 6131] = 0.47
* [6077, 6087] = 0.04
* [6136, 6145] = 0.27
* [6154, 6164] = 0.63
